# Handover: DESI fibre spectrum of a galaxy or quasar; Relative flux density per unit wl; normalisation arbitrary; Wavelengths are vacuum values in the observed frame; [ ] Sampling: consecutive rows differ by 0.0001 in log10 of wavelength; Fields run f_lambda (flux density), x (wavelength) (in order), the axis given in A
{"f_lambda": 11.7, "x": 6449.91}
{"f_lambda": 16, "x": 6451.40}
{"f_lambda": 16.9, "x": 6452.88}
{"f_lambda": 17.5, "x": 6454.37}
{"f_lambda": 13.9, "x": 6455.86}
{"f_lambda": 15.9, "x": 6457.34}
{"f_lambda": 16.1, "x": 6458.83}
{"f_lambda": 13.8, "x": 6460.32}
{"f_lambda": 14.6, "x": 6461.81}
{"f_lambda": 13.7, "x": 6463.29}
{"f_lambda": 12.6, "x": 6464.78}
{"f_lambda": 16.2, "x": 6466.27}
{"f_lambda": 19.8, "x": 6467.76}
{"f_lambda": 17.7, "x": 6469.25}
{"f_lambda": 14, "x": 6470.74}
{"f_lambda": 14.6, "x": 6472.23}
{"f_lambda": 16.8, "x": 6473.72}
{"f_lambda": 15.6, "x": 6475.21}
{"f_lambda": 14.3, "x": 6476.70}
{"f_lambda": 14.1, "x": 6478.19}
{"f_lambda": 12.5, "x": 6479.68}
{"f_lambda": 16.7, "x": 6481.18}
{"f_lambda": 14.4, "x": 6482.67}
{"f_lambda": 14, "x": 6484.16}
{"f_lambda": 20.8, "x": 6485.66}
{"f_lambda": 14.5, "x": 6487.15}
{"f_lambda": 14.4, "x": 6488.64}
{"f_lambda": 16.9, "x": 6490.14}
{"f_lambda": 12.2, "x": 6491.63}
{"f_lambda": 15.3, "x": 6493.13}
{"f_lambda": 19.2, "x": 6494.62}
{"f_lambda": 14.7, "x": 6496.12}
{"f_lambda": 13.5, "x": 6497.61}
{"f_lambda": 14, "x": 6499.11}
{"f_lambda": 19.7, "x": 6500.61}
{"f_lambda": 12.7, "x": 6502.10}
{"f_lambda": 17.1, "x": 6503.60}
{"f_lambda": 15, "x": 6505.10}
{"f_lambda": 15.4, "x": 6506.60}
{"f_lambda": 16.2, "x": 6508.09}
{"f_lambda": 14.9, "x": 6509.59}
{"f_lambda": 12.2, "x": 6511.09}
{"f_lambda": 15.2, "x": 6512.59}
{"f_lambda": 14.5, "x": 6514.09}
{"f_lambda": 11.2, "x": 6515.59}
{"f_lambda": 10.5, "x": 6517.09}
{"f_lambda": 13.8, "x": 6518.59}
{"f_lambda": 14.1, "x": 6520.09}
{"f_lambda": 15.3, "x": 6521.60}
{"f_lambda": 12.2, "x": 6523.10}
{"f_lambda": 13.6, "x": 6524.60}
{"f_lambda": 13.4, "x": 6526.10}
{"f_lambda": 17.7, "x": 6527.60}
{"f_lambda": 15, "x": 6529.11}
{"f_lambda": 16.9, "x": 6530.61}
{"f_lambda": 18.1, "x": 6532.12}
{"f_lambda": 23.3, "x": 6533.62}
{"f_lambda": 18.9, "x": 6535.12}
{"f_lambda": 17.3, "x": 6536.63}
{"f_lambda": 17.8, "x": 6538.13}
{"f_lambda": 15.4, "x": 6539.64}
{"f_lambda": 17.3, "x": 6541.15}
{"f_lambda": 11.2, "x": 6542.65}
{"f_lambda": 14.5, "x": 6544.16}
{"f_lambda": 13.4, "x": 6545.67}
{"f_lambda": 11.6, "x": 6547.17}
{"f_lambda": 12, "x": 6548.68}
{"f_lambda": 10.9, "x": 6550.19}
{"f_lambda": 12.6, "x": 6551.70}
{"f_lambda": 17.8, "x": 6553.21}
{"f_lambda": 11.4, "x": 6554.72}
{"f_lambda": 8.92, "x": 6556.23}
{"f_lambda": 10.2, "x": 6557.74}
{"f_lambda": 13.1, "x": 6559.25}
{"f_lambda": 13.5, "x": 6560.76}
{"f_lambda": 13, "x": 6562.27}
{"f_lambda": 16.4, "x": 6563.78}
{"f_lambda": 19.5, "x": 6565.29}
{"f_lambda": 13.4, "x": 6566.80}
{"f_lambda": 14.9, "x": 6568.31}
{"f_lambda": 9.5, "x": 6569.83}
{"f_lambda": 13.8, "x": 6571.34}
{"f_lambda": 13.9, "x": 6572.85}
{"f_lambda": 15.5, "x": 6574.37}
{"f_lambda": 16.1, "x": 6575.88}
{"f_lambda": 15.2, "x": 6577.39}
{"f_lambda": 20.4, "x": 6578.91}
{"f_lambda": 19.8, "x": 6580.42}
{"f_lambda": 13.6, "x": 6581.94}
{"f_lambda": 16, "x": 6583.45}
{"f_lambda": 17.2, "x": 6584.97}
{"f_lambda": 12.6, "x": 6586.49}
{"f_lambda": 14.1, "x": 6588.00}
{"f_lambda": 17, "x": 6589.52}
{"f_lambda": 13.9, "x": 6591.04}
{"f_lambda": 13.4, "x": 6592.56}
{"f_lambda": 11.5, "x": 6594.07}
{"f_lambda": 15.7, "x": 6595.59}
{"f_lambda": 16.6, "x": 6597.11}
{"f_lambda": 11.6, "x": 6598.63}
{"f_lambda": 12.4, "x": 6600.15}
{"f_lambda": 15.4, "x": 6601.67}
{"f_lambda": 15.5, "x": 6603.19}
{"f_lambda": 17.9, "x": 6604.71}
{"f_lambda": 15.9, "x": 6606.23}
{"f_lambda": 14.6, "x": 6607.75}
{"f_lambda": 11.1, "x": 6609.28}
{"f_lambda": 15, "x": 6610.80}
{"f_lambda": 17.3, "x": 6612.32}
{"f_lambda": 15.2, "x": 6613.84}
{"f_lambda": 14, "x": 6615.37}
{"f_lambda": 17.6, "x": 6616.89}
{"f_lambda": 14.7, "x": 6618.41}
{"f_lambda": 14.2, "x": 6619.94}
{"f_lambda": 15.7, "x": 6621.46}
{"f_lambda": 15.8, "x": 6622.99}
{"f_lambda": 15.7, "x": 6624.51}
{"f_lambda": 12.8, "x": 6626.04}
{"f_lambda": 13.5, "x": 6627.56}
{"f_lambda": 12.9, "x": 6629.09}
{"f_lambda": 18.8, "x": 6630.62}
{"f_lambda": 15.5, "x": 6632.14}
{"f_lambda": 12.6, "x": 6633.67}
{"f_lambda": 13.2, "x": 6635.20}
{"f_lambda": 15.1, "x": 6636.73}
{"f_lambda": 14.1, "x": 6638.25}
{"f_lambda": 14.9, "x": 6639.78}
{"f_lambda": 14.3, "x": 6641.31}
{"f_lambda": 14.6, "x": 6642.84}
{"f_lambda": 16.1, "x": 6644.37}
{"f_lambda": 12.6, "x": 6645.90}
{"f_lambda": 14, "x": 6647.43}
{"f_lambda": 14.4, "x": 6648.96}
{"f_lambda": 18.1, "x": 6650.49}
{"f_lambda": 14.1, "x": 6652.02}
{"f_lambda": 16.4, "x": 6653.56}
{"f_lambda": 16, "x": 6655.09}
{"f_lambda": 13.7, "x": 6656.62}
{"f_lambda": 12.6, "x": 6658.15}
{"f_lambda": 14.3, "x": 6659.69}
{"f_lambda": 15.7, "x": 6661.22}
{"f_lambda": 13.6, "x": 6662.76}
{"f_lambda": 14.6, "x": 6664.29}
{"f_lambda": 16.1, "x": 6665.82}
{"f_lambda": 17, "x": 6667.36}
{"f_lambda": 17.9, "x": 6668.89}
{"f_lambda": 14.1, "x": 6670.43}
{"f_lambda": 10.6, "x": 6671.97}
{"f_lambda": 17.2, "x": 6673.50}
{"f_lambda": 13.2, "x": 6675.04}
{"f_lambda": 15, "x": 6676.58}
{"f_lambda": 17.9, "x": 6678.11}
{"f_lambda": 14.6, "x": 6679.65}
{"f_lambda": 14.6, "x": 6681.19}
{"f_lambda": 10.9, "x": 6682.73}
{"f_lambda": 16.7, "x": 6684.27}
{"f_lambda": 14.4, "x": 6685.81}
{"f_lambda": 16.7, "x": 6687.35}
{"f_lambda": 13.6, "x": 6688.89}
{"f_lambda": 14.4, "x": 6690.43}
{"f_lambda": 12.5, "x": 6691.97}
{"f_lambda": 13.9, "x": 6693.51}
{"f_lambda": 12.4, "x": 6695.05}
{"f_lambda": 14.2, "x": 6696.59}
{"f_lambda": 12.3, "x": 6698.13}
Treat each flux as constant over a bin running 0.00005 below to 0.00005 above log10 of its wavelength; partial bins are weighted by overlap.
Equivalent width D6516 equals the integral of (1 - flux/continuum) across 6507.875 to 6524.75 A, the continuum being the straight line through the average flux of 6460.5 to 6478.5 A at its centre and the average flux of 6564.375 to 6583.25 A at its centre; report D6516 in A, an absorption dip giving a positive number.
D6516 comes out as 2.0 A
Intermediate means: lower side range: 15.3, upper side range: 15.5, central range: 13.6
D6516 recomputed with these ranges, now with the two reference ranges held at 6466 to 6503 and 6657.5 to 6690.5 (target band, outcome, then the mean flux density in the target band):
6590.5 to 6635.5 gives 1.1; 14.7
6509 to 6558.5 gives 3.3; 14.3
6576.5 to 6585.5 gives -1.1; 17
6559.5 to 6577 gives 0.9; 14.5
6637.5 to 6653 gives 0.2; 14.7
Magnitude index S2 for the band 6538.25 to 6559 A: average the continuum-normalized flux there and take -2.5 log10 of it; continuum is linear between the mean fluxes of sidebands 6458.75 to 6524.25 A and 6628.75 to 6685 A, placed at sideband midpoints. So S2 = 0.15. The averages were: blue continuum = 14.9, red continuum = 14.8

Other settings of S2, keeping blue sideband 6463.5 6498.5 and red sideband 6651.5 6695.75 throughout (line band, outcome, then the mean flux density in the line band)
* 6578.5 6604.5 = -0.01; 15.1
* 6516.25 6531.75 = 0.07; 14.3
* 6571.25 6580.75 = -0.10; 16.4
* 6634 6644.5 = 0.03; 14.4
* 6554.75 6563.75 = 0.24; 12.1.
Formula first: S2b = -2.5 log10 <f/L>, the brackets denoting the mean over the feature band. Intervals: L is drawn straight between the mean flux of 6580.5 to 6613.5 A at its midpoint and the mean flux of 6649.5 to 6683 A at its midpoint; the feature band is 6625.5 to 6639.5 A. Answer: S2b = 0.04 mag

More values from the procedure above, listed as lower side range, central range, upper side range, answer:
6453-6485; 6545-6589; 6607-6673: 0.06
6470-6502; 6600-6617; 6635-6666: -0.02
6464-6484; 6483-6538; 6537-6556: -0.07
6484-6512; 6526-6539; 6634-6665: -0.17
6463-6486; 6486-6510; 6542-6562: -0.07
